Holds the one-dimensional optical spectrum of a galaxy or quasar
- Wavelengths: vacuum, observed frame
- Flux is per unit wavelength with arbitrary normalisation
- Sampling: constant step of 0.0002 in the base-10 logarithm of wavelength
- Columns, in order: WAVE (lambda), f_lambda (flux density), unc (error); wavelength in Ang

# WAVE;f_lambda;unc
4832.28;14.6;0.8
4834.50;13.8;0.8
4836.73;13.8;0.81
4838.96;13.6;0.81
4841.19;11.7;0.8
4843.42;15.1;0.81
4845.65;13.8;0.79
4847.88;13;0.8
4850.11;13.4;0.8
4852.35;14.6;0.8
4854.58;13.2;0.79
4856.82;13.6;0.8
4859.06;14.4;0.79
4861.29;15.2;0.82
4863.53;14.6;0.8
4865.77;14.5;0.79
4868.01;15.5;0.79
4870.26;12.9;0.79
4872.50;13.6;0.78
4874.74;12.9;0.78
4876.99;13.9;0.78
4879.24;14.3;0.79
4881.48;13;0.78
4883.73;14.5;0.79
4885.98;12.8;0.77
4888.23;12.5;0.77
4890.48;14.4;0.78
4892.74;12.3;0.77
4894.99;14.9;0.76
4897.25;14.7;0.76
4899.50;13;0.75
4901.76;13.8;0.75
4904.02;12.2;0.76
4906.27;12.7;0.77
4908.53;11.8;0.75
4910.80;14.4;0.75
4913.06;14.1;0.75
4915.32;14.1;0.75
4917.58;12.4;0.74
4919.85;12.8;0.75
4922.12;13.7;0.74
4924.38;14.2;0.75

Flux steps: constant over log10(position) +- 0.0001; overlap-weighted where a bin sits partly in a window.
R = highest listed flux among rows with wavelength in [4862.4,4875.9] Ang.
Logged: 15.5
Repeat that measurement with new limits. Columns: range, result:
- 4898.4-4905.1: 13.8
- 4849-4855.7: 14.6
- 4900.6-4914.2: 14.4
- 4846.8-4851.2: 13.4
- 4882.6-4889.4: 14.5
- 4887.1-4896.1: 14.9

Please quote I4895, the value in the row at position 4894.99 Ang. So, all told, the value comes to 14.9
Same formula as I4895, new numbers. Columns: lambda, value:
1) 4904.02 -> 12.2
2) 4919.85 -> 12.8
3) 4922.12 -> 13.7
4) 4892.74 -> 12.3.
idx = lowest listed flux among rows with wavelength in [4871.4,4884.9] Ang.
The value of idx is 12.9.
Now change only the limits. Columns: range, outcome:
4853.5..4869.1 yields 13.2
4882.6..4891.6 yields 12.5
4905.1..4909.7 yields 11.8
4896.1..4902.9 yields 13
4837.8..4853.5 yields 11.7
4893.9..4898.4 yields 14.7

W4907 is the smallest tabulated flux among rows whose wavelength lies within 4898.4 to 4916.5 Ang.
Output 11.8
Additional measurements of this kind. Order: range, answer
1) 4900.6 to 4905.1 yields 12.2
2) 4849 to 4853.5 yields 13.4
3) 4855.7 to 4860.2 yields 13.6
